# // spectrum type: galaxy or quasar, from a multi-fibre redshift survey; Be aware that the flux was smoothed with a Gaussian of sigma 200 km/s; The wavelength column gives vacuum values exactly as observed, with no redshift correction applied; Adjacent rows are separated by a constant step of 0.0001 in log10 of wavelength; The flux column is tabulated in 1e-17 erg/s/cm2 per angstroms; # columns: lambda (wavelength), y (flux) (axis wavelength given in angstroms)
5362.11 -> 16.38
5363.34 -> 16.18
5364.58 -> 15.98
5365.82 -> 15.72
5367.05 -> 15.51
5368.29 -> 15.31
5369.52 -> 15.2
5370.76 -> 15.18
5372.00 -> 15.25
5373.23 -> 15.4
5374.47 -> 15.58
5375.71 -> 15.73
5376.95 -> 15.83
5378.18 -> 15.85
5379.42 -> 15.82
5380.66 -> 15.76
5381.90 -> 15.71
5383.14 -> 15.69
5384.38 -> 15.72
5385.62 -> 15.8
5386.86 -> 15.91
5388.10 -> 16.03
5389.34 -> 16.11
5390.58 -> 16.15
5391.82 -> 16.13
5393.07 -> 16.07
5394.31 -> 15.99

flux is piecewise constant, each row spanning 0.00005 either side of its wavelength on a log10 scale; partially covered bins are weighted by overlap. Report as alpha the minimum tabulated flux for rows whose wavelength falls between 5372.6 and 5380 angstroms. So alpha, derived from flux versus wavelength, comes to 15.4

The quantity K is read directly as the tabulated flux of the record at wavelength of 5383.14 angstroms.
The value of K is 15.69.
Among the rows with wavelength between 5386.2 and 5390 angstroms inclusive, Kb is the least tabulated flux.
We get 15.91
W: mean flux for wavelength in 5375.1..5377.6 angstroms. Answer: 15.8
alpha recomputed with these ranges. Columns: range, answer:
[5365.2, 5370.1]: 15.2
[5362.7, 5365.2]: 15.98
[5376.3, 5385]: 15.69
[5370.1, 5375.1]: 15.18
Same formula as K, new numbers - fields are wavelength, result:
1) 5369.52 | 15.2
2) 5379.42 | 15.82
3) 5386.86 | 15.91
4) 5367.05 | 15.51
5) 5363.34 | 16.18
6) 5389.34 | 16.11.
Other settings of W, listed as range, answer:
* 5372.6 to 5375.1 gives 15.5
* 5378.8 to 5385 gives 15.7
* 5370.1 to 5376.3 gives 15.4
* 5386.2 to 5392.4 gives 16.1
